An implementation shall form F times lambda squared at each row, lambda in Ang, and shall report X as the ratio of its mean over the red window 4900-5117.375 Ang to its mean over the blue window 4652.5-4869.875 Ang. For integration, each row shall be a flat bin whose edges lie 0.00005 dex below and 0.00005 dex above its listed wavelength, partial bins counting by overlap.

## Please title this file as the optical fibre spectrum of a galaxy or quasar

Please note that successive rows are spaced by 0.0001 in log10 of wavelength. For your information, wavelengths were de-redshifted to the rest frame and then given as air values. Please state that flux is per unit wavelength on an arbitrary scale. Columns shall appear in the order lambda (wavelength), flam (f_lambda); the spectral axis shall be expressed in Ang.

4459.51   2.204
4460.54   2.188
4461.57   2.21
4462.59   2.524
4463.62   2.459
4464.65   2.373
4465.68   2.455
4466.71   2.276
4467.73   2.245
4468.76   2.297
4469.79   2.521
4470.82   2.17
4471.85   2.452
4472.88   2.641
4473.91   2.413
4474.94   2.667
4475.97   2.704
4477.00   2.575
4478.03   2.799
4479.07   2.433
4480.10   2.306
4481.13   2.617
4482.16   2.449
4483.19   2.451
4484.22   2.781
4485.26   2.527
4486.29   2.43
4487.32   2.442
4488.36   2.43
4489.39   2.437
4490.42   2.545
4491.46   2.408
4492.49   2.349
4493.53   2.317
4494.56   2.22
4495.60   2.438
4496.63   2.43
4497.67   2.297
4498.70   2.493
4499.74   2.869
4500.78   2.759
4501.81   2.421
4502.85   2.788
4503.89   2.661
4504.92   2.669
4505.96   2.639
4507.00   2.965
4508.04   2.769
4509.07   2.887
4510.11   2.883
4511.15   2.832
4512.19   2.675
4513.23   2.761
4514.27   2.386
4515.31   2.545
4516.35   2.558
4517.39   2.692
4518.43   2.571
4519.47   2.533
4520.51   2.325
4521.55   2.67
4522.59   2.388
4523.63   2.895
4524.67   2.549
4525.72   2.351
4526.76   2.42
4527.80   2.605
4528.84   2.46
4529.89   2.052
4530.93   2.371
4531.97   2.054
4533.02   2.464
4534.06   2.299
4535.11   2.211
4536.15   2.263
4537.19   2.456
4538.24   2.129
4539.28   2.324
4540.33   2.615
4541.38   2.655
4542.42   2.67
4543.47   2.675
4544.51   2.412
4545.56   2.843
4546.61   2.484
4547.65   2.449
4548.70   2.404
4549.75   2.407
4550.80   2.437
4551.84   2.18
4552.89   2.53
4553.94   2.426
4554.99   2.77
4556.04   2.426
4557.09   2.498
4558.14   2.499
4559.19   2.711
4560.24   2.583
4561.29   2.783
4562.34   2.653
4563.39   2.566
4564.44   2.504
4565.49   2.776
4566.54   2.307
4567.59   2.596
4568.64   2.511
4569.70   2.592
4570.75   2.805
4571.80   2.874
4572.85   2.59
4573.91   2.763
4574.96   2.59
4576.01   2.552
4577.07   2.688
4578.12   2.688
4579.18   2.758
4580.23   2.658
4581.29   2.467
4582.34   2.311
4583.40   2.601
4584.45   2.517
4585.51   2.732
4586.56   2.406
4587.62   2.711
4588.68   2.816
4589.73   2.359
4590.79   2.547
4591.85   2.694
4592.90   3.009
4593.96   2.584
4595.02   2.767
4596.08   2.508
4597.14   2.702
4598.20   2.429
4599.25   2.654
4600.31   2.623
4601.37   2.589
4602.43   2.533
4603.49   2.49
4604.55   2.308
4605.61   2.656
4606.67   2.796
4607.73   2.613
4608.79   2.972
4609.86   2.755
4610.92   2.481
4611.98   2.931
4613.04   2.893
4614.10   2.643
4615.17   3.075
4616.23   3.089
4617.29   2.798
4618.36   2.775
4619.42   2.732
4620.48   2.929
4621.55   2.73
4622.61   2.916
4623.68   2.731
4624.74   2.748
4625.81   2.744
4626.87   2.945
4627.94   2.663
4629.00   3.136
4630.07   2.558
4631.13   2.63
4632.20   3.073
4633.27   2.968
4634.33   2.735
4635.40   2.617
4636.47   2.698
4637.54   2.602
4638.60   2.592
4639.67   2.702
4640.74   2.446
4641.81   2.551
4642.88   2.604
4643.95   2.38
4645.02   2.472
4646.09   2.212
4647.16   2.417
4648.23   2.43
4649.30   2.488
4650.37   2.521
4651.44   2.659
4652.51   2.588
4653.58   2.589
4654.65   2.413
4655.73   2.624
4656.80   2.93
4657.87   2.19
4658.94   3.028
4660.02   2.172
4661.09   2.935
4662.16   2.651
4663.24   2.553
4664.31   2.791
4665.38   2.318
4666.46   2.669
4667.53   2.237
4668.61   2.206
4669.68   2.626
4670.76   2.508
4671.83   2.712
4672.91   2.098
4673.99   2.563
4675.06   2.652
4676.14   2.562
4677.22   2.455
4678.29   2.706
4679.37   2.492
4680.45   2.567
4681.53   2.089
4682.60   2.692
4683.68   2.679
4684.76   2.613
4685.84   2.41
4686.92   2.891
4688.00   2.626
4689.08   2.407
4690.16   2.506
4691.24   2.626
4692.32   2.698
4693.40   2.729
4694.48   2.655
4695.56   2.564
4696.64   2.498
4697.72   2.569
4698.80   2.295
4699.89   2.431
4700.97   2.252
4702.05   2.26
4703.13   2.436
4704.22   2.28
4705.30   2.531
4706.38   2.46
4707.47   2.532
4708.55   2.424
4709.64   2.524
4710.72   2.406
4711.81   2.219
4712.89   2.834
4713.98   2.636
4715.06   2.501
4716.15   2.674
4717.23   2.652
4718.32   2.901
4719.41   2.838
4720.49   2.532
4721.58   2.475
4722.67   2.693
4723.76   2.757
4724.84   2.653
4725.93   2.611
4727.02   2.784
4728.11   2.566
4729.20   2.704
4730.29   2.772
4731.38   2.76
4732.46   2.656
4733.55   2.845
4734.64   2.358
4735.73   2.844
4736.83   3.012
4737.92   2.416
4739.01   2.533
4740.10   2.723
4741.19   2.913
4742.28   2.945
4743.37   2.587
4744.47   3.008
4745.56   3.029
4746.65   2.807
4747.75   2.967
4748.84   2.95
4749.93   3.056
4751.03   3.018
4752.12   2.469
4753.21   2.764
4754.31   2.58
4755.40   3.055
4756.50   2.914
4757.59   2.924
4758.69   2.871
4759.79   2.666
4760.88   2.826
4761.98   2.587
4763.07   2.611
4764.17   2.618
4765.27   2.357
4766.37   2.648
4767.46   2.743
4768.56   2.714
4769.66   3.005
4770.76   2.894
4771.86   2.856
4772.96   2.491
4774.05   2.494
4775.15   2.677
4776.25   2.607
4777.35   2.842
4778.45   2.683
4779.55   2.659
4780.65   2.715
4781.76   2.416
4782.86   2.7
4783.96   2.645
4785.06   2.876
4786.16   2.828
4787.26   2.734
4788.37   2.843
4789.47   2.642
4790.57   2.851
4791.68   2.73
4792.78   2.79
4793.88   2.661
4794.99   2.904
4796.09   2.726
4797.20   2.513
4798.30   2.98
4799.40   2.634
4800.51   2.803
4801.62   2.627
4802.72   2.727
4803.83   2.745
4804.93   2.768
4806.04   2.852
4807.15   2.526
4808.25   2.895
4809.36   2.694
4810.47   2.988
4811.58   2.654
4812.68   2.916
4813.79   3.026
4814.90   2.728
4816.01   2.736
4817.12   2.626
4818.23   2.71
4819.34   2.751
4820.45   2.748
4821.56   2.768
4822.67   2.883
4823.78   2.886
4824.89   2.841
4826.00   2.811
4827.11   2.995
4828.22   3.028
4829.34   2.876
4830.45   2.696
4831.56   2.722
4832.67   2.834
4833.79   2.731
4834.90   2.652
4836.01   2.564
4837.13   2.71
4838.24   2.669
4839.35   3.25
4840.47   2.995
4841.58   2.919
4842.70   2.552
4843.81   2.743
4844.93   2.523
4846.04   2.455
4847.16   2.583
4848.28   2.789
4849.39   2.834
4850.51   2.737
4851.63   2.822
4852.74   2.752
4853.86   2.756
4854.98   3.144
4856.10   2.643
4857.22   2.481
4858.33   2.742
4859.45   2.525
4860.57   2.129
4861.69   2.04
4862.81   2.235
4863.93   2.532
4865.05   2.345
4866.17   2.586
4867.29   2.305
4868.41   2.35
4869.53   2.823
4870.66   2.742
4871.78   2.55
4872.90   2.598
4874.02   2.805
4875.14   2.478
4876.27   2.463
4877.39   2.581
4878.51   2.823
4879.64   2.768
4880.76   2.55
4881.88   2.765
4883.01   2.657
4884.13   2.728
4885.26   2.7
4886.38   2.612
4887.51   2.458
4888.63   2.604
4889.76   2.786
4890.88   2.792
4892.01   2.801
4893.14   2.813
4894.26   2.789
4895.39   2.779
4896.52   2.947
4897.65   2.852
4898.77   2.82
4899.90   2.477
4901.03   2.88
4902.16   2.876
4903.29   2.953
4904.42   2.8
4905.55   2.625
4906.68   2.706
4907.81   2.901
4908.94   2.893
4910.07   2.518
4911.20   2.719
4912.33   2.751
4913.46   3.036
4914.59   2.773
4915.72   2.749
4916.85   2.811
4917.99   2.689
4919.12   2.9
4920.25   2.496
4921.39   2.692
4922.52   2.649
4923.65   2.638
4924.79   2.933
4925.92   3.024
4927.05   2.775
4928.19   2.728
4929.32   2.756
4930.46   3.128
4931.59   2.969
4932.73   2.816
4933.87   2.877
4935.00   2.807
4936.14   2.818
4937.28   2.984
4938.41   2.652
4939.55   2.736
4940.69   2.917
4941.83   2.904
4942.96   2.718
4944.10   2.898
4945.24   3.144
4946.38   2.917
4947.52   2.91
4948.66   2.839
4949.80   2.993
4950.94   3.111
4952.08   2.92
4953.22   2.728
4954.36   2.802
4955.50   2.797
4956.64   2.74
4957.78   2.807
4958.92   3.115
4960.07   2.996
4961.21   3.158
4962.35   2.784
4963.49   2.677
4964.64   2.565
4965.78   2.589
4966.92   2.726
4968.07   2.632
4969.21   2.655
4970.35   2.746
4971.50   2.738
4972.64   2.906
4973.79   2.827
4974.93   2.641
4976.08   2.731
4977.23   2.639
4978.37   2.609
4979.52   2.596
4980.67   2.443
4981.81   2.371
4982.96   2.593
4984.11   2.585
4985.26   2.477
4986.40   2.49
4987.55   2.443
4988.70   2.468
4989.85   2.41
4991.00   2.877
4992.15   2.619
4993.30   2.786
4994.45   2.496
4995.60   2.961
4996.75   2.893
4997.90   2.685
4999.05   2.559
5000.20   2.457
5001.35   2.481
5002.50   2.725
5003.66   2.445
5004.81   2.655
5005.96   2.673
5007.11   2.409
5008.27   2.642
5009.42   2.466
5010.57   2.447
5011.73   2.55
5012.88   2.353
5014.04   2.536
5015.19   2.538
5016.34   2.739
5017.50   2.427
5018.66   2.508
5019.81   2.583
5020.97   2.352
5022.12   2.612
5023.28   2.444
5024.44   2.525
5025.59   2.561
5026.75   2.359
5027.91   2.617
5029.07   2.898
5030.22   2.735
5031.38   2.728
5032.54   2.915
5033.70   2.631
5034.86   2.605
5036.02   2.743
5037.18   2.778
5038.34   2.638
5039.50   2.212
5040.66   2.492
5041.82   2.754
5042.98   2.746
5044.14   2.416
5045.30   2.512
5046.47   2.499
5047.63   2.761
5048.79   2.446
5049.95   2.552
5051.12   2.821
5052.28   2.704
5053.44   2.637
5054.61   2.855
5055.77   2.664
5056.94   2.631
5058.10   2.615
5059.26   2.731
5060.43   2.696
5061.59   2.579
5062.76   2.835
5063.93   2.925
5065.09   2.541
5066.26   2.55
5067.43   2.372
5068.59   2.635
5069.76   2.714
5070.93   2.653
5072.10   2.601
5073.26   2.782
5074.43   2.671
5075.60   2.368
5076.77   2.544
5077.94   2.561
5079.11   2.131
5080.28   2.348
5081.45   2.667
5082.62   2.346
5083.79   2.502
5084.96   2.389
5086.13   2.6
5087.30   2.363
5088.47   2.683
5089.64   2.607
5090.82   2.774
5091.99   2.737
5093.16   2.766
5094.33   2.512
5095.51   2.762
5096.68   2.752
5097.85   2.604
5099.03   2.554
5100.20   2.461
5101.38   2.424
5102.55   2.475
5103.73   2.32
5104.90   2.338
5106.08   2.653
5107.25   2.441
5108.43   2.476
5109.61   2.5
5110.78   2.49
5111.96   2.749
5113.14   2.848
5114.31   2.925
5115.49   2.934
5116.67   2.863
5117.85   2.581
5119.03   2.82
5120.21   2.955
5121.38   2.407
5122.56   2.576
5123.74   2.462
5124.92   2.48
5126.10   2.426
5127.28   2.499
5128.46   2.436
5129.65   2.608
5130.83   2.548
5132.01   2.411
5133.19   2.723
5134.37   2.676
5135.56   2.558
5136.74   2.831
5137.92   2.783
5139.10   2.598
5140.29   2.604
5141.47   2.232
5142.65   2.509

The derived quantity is 1.1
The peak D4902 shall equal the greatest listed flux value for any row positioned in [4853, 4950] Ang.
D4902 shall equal 3.144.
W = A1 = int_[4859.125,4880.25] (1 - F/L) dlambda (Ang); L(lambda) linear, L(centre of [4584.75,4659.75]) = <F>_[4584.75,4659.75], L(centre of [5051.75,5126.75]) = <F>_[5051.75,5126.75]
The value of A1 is 1.0 Ang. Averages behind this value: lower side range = 2.67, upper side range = 2.6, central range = 2.51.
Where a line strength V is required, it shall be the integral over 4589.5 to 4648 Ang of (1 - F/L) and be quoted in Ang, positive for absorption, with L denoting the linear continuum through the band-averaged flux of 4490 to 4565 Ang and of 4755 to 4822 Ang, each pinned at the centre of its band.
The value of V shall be -2.0 Ang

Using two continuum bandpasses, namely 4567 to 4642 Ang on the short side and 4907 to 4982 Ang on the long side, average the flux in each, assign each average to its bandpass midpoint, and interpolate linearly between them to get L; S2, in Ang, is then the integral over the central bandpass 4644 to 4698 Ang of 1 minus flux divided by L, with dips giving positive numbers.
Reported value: 3.3 Ang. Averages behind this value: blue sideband 2.69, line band 2.54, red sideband 2.8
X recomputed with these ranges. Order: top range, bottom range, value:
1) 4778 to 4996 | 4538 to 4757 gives 1.15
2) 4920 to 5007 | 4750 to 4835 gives 1.07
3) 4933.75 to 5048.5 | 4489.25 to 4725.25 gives 1.21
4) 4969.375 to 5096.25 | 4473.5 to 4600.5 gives 1.25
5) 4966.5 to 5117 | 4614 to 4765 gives 1.14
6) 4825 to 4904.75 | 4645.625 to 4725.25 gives 1.14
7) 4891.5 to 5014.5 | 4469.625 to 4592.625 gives 1.29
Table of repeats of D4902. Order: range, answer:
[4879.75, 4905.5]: 2.953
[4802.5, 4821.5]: 3.026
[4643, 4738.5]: 3.028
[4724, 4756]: 3.056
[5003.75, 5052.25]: 2.915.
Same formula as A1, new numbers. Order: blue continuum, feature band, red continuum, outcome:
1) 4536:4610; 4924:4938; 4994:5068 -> -1.5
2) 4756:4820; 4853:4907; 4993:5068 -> 0.7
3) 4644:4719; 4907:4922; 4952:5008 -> -0.7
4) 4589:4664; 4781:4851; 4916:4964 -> 0.4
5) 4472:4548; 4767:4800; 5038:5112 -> -2.3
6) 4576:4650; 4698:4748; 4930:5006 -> 1.1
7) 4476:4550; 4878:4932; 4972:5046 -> -4.0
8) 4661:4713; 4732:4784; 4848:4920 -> -3.4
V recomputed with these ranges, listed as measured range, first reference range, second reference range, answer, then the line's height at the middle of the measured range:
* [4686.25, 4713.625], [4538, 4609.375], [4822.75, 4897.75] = 1.30 Ang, 2.63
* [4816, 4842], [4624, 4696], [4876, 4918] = -1.03 Ang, 2.7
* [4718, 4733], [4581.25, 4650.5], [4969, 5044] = -0.24 Ang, 2.65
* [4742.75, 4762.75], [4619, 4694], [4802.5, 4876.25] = -1.35 Ang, 2.66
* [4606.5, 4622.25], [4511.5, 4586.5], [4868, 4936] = -1.51 Ang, 2.57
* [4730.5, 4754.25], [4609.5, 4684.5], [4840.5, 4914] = -1.24 Ang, 2.65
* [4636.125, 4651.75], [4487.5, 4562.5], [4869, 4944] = 0.49 Ang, 2.6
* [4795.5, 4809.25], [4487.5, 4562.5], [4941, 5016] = -0.55 Ang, 2.63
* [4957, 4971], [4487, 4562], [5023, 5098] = -1.03 Ang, 2.6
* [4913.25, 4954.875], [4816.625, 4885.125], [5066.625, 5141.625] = -3.05 Ang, 2.65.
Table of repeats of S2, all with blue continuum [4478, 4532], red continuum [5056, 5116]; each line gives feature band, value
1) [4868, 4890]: -0.6 Ang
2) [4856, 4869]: 0.9 Ang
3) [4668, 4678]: 0.3 Ang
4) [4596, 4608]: -0.1 Ang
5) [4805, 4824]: -1.6 Ang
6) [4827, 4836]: -0.8 Ang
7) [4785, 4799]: -1.1 Ang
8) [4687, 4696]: -0.2 Ang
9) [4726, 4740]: -0.7 Ang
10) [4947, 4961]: -1.8 Ang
